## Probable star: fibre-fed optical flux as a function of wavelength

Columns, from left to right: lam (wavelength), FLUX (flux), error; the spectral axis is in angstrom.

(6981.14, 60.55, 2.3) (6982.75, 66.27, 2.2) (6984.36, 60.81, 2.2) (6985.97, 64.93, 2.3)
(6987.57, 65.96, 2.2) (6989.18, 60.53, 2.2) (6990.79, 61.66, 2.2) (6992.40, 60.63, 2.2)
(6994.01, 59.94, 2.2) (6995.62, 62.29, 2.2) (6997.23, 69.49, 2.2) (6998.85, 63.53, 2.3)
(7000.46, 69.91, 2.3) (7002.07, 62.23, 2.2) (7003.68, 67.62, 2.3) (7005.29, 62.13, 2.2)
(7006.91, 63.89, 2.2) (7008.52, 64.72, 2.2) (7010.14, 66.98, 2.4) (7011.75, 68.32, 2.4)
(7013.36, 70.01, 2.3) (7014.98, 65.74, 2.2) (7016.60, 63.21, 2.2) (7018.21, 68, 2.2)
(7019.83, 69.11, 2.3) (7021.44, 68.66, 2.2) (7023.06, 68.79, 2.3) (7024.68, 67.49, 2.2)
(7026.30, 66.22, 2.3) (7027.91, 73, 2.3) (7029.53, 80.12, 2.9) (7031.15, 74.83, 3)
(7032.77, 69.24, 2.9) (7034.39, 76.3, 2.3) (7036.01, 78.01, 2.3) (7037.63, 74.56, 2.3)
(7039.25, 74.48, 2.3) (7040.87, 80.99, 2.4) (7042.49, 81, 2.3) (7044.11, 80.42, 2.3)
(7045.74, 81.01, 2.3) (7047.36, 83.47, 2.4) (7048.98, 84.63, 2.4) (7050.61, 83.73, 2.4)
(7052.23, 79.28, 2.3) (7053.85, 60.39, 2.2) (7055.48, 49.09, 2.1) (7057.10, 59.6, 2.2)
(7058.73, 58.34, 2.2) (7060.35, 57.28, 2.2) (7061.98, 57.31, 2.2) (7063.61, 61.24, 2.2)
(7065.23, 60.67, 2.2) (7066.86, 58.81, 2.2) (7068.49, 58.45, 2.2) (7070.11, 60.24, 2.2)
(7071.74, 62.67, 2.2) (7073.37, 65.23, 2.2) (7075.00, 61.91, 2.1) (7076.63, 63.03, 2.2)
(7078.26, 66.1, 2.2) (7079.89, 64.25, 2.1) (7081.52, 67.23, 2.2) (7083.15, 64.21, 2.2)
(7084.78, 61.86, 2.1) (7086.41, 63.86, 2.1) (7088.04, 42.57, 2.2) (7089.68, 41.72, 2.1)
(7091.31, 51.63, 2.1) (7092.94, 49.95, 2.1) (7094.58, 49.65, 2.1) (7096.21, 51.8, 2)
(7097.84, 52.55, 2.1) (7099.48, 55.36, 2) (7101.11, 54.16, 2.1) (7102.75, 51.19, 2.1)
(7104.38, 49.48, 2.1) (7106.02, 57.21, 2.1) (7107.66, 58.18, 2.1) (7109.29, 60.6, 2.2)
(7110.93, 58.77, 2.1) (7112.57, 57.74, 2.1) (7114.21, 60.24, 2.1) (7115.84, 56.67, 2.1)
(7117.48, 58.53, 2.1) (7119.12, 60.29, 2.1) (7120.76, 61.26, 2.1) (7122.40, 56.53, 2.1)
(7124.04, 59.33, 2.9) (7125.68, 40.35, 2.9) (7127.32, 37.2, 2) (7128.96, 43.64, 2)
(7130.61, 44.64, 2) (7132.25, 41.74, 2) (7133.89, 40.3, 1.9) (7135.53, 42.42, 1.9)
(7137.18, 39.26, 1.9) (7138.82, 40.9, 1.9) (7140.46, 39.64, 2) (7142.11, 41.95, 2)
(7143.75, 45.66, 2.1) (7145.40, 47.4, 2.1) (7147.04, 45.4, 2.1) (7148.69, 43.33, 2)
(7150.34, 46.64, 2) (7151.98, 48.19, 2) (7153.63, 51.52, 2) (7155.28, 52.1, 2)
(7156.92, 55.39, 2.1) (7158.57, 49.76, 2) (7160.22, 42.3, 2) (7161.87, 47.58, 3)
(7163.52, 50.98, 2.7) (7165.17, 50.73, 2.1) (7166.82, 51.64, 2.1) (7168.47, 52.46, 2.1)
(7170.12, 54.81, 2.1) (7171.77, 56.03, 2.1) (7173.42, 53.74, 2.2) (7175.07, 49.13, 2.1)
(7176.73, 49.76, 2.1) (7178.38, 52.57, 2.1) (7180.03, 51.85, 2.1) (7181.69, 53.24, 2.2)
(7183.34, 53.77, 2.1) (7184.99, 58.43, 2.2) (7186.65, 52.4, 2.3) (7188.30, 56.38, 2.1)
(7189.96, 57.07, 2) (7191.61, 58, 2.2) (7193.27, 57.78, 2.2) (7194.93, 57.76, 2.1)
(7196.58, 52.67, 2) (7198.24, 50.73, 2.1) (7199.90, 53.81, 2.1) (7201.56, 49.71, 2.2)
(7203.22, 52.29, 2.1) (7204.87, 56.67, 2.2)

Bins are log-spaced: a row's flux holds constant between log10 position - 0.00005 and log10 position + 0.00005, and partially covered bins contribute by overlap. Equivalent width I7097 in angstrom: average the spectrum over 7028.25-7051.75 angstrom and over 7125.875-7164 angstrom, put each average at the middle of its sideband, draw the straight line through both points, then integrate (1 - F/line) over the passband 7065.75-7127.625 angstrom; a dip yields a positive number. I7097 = 3.5 angstrom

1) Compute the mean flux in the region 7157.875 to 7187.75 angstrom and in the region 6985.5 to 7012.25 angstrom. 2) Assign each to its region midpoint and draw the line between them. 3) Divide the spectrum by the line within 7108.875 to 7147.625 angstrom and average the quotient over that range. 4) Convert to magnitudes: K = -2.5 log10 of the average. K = 0.13 mag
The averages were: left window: 64.4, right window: 51.8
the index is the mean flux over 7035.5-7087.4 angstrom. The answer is 67.5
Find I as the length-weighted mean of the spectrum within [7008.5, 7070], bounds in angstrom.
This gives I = 69.5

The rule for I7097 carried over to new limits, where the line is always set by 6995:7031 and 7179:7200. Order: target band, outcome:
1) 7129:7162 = 7.27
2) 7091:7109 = 2.41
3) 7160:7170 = 1.16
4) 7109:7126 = 0.67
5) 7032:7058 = -3.77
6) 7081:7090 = 0.72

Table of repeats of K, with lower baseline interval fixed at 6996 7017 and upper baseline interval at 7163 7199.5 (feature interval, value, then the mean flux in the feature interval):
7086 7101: 0.18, 50.8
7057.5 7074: 0.03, 60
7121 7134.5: 0.24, 46.2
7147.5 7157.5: 0.13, 49.2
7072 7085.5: -0.06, 64.2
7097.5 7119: 0.05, 56.4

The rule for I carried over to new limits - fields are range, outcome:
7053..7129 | 56.7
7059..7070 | 59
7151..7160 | 50.7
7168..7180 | 52.6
